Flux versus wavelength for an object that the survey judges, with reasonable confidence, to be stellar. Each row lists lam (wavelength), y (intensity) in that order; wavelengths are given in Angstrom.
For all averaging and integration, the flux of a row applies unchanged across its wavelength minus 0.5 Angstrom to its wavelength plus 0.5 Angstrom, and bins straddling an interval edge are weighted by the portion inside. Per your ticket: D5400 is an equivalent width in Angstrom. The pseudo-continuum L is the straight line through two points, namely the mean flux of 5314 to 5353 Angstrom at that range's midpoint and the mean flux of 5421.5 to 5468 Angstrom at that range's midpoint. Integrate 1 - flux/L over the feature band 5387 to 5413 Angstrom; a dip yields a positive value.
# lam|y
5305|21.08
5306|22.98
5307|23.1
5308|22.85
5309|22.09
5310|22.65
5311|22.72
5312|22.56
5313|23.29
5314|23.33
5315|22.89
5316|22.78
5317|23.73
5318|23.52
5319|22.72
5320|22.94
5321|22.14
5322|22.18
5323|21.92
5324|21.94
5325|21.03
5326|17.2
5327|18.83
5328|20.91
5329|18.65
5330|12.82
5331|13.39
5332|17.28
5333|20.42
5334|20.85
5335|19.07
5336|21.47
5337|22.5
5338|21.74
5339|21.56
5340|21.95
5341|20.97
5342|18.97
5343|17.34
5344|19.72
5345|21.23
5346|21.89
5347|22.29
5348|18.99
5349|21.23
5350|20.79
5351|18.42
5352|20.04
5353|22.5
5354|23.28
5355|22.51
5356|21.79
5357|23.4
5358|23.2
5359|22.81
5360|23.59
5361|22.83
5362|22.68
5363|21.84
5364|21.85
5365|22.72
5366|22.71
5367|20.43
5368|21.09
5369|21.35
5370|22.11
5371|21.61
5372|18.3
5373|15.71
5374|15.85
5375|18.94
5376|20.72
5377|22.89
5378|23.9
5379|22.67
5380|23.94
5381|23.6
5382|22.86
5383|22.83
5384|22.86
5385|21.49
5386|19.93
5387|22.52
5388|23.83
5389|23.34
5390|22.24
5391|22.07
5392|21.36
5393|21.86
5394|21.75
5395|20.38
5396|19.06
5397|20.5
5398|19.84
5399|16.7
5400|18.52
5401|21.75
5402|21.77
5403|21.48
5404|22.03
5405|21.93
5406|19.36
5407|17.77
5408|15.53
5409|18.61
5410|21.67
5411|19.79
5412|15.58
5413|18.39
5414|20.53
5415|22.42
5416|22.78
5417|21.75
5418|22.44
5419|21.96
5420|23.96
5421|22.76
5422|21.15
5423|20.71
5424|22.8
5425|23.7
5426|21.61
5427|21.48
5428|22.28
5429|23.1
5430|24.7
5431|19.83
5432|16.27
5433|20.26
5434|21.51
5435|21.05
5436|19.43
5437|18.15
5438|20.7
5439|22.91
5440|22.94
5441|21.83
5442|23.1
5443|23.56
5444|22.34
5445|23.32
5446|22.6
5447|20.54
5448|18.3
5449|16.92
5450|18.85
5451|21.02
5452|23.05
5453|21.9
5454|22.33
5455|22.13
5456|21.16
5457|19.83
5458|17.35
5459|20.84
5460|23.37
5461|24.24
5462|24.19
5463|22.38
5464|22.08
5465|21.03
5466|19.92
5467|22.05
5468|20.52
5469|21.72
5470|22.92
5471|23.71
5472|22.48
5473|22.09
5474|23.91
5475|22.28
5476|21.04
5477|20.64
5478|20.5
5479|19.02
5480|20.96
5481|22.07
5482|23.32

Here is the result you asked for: 0.9 Angstrom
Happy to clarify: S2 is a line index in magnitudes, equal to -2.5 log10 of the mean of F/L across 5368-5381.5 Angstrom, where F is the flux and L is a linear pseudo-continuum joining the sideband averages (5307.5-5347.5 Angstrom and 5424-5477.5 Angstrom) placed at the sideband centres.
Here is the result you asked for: 0.015 mag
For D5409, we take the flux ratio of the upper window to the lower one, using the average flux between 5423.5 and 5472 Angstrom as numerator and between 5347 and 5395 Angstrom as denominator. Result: 0.99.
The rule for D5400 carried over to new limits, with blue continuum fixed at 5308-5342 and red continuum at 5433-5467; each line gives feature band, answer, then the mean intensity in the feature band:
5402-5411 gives 0.56 Angstrom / 19.9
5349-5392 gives -1.23 Angstrom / 21.8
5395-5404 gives 0.48 Angstrom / 20.1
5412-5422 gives -0.13 Angstrom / 21.5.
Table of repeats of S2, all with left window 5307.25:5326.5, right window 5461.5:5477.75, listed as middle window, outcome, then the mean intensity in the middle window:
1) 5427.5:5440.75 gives 0.05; 21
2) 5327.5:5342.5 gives 0.15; 19.5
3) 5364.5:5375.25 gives 0.11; 20.1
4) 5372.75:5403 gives 0.05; 21.2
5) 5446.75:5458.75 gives 0.09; 20.3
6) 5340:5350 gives 0.10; 20.4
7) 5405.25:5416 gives 0.15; 19.2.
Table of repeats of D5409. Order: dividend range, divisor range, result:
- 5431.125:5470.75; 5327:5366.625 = 1.02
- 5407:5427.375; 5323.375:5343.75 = 1.07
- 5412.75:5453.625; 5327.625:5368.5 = 1.03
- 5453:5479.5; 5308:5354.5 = 1.04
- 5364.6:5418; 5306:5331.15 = 0.97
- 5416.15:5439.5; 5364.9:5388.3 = 1.01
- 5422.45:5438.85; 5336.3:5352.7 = 1.02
